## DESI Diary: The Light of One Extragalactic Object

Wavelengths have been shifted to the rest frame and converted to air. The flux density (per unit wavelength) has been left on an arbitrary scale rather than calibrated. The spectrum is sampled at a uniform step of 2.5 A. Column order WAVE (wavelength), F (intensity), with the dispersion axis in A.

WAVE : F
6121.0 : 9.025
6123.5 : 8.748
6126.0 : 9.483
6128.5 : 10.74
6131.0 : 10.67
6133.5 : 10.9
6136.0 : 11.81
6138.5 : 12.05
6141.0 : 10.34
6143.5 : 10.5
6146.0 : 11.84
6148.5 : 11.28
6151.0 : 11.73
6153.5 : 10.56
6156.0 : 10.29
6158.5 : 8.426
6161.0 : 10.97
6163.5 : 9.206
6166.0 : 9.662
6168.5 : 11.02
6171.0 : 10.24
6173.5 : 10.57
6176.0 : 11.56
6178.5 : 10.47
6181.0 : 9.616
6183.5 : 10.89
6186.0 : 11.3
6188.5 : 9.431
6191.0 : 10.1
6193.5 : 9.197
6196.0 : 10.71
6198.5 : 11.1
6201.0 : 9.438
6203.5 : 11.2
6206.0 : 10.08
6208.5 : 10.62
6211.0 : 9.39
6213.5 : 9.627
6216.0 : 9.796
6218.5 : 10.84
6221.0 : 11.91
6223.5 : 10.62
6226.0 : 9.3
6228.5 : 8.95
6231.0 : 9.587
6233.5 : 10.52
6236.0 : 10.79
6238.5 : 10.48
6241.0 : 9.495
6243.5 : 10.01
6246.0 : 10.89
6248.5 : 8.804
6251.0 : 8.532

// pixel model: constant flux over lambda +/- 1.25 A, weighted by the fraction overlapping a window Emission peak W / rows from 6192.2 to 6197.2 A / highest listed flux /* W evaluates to 10.71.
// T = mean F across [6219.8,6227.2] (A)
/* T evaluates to 10.6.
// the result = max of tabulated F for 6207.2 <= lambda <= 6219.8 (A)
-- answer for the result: 10.84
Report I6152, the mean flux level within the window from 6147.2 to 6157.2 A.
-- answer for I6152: 11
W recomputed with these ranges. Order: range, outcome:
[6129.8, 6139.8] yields 12.05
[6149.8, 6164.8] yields 11.73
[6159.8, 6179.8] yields 11.56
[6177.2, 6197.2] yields 11.3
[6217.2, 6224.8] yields 11.91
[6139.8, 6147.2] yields 11.84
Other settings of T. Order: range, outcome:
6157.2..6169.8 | 9.86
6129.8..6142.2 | 11.2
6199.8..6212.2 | 10.2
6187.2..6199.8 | 10.1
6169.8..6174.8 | 10.4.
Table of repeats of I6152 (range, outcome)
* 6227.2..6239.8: 10.1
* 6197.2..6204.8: 10.6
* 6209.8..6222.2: 10.3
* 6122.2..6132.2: 9.9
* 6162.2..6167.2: 9.45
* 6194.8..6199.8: 10.9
